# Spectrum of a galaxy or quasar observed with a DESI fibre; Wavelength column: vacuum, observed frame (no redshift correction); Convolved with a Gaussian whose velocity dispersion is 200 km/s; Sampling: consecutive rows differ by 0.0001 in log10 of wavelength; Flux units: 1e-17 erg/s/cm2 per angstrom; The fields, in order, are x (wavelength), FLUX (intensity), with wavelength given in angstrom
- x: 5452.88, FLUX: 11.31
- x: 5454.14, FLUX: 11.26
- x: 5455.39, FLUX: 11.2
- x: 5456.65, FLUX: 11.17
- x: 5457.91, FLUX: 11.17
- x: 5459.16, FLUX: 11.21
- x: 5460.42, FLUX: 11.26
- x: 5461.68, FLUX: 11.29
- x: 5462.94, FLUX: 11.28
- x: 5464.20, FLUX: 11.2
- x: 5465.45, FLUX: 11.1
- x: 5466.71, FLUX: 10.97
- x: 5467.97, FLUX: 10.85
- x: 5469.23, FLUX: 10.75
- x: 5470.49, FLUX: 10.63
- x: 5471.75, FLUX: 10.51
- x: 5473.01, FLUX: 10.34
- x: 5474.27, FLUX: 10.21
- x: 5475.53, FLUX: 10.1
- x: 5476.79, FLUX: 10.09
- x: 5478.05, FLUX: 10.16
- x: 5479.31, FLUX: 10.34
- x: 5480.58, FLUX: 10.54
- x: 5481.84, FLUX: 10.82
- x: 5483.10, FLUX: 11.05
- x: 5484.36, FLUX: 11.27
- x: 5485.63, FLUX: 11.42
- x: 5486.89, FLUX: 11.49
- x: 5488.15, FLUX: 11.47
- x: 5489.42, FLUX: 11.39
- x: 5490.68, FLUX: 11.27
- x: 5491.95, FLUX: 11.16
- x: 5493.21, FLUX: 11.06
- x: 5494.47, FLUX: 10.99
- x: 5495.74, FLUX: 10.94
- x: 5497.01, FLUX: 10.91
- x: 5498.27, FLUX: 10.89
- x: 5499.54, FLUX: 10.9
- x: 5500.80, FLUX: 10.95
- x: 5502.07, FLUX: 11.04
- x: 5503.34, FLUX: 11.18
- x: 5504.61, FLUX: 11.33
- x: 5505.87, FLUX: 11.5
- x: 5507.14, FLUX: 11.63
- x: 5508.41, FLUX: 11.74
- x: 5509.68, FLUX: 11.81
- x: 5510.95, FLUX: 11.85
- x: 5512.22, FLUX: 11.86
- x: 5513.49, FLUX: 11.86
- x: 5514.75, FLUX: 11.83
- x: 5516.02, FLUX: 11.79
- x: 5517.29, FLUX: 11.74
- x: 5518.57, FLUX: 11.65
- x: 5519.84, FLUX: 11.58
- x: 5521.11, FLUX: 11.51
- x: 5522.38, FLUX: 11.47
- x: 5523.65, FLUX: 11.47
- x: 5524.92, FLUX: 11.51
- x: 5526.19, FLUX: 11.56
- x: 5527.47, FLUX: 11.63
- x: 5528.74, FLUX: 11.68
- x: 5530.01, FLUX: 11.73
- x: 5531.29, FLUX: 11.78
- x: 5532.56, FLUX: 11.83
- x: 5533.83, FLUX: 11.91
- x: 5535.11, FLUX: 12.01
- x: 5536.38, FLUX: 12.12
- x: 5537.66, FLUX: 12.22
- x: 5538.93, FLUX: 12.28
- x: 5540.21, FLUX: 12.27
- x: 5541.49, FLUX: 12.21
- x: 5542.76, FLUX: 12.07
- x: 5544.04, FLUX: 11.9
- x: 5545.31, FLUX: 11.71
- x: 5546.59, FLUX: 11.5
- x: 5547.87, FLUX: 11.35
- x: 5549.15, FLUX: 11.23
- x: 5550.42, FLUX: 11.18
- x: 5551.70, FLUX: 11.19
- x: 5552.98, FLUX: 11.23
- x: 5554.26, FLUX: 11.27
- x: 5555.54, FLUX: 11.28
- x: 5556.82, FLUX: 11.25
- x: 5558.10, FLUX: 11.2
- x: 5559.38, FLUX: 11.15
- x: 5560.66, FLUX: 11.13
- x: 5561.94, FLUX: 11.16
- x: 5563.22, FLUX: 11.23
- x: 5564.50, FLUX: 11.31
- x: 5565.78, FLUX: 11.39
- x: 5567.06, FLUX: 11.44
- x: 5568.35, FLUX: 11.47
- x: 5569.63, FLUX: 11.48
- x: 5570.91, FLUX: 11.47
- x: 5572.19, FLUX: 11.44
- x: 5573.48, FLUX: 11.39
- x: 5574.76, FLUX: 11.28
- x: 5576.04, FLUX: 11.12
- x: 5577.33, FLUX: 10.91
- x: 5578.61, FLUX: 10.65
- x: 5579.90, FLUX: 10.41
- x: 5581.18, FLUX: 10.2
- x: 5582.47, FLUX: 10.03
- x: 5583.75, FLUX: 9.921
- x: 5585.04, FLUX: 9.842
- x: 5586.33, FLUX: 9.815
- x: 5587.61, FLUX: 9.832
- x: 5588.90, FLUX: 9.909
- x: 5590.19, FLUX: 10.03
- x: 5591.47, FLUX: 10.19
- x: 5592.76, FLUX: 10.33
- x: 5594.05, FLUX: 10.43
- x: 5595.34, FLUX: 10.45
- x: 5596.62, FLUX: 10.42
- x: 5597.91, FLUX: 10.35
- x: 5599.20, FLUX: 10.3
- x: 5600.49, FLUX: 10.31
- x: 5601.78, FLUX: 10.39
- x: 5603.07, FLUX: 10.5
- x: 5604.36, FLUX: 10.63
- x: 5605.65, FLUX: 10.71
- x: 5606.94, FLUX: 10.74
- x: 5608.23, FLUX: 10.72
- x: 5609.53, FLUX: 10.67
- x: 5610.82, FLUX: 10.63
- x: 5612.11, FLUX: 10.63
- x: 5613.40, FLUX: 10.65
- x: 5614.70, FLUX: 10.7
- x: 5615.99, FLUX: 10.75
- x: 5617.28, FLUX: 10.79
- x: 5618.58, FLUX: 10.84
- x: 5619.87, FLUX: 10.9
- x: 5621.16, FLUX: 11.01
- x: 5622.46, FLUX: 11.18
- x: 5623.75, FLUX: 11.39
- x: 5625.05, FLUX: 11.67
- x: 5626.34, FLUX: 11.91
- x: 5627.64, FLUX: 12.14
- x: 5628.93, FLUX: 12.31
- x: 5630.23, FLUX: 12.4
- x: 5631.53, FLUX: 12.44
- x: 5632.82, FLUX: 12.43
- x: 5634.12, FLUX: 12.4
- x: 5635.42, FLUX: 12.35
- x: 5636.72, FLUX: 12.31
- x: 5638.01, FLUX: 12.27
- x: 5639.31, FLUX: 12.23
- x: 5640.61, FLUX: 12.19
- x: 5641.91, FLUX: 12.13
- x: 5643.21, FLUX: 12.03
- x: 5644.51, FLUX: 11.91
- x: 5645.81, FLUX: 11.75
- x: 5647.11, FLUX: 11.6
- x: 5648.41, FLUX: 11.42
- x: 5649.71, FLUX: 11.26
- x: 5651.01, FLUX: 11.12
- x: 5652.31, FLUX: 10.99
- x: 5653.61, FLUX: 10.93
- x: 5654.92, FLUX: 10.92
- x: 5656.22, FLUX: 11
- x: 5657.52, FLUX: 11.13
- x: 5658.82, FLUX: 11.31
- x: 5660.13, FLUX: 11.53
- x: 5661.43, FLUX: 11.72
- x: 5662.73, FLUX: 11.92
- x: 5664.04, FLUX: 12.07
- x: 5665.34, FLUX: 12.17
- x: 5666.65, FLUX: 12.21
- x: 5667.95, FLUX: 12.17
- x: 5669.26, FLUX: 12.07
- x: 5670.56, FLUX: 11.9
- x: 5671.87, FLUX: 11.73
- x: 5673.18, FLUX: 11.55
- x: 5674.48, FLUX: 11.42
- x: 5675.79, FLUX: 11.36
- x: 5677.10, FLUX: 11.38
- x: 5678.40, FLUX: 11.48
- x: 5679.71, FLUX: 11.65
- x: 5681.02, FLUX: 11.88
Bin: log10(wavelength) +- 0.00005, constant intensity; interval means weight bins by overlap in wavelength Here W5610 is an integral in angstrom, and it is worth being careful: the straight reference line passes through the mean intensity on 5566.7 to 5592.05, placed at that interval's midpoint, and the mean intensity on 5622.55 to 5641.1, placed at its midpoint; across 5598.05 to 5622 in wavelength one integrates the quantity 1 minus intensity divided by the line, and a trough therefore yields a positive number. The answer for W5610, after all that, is 1.79 angstrom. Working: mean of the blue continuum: 10.6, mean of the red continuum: 12.1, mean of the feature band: 10.7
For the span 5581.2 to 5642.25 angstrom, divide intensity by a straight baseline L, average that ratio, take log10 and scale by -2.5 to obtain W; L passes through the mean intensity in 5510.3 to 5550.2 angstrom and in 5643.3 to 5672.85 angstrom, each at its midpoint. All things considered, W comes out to 0.06 mag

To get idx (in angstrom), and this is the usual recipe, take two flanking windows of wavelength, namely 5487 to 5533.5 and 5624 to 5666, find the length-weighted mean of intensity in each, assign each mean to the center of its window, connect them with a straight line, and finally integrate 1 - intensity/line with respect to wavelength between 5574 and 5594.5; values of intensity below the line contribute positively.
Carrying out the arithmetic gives 2.4 angstrom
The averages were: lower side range 11.5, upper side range 11.8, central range 10.3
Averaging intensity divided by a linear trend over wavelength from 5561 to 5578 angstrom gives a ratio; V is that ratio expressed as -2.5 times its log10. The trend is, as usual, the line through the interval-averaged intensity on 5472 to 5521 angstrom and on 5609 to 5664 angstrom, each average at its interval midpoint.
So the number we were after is 0.004 mag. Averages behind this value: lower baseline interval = 11.2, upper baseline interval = 11.5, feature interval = 11.3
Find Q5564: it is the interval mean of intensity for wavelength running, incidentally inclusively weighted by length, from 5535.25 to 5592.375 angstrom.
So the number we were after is 11.1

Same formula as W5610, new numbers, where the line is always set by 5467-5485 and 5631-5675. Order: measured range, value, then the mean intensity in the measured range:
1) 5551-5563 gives -0.1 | 11.2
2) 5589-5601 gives 1.1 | 10.3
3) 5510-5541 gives -2.6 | 11.8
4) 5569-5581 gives 0.2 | 11.1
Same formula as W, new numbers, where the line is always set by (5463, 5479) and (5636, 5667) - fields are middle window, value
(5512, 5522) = -0.081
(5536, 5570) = -0.042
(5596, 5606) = 0.092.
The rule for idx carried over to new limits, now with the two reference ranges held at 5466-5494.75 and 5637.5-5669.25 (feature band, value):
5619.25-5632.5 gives -0.3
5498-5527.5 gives -1.4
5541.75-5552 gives -0.4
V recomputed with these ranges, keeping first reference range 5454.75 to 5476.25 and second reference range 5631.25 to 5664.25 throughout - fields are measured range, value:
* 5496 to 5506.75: 0.00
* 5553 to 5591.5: 0.05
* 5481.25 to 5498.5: -0.02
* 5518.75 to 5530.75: -0.04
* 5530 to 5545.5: -0.07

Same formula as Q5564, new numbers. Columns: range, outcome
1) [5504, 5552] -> 11.7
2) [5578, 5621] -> 10.4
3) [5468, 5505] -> 10.9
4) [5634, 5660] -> 11.6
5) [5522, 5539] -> 11.8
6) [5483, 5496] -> 11.2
